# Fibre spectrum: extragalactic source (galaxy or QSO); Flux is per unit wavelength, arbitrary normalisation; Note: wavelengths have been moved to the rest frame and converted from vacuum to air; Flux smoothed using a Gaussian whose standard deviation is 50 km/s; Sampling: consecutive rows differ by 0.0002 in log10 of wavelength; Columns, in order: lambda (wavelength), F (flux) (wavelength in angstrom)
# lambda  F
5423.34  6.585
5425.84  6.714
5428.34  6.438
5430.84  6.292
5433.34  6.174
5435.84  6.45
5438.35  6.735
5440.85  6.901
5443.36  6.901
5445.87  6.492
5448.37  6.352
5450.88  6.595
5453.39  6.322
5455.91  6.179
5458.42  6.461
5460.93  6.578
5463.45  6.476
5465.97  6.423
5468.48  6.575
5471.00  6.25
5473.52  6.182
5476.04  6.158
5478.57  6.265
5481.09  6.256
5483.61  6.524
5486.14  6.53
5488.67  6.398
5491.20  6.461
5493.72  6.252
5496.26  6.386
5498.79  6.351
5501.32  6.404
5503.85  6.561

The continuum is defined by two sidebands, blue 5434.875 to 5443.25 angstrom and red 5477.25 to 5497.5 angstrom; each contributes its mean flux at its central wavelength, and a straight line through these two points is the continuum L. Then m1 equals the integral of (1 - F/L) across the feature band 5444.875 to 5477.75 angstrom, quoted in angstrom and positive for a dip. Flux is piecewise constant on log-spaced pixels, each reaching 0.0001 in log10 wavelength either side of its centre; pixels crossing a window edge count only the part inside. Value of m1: 0.9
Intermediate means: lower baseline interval 6.73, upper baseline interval 6.38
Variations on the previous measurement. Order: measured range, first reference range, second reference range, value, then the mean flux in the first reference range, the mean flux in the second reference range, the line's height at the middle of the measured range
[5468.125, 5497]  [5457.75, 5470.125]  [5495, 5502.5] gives 0.4 angstrom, 6.5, 6.38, 6.44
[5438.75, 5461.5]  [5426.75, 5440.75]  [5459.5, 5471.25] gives -0.2 angstrom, 6.47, 6.48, 6.47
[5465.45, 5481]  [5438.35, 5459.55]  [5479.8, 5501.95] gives 0.4 angstrom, 6.54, 6.4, 6.46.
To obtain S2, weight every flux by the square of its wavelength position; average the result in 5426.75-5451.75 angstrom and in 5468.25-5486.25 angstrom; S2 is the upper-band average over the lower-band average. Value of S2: 0.98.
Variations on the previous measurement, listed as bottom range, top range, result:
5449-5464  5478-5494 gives 1.01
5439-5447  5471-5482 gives 0.93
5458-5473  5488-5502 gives 1.00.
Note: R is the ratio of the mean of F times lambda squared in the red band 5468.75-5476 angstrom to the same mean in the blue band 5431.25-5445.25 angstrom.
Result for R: 1.0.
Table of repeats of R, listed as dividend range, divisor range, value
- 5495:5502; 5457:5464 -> 1.00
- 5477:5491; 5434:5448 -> 0.98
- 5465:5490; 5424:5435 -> 1.01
